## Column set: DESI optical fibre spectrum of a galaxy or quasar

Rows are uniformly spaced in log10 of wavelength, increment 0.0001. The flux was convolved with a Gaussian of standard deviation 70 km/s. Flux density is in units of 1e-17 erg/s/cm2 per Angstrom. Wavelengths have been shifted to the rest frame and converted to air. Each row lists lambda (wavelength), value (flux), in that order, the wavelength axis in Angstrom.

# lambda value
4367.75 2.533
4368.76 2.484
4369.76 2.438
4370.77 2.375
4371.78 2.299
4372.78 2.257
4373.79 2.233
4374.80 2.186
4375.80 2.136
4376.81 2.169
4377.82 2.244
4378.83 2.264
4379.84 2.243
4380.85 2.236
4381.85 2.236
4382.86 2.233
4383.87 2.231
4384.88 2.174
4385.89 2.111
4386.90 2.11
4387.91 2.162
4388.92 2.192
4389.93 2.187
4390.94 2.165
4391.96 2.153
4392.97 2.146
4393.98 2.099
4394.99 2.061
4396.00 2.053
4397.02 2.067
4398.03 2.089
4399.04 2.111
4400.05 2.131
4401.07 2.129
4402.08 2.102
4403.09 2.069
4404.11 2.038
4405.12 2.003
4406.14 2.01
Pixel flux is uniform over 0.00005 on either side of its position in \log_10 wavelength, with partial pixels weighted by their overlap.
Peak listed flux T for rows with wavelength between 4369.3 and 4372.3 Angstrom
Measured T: 2.438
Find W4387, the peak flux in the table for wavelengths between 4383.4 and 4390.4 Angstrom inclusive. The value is 2.231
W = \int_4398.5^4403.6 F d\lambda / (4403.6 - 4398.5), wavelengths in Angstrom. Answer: 2.11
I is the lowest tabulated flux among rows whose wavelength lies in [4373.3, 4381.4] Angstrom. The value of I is 2.136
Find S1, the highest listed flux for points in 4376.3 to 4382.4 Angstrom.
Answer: 2.264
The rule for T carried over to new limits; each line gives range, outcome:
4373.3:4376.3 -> 2.233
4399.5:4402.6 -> 2.131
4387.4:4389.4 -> 2.192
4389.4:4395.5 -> 2.187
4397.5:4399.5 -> 2.111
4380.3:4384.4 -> 2.236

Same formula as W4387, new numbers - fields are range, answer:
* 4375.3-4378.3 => 2.244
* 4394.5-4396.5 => 2.061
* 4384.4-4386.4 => 2.174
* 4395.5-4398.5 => 2.089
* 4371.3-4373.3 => 2.299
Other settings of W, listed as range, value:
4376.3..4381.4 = 2.23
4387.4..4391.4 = 2.18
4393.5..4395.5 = 2.08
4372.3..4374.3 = 2.24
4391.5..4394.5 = 2.14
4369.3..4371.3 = 2.4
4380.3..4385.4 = 2.22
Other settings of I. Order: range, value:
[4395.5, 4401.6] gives 2.053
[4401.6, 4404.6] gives 2.038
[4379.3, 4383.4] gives 2.233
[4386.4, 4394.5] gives 2.099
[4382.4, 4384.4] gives 2.231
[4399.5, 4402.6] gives 2.102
